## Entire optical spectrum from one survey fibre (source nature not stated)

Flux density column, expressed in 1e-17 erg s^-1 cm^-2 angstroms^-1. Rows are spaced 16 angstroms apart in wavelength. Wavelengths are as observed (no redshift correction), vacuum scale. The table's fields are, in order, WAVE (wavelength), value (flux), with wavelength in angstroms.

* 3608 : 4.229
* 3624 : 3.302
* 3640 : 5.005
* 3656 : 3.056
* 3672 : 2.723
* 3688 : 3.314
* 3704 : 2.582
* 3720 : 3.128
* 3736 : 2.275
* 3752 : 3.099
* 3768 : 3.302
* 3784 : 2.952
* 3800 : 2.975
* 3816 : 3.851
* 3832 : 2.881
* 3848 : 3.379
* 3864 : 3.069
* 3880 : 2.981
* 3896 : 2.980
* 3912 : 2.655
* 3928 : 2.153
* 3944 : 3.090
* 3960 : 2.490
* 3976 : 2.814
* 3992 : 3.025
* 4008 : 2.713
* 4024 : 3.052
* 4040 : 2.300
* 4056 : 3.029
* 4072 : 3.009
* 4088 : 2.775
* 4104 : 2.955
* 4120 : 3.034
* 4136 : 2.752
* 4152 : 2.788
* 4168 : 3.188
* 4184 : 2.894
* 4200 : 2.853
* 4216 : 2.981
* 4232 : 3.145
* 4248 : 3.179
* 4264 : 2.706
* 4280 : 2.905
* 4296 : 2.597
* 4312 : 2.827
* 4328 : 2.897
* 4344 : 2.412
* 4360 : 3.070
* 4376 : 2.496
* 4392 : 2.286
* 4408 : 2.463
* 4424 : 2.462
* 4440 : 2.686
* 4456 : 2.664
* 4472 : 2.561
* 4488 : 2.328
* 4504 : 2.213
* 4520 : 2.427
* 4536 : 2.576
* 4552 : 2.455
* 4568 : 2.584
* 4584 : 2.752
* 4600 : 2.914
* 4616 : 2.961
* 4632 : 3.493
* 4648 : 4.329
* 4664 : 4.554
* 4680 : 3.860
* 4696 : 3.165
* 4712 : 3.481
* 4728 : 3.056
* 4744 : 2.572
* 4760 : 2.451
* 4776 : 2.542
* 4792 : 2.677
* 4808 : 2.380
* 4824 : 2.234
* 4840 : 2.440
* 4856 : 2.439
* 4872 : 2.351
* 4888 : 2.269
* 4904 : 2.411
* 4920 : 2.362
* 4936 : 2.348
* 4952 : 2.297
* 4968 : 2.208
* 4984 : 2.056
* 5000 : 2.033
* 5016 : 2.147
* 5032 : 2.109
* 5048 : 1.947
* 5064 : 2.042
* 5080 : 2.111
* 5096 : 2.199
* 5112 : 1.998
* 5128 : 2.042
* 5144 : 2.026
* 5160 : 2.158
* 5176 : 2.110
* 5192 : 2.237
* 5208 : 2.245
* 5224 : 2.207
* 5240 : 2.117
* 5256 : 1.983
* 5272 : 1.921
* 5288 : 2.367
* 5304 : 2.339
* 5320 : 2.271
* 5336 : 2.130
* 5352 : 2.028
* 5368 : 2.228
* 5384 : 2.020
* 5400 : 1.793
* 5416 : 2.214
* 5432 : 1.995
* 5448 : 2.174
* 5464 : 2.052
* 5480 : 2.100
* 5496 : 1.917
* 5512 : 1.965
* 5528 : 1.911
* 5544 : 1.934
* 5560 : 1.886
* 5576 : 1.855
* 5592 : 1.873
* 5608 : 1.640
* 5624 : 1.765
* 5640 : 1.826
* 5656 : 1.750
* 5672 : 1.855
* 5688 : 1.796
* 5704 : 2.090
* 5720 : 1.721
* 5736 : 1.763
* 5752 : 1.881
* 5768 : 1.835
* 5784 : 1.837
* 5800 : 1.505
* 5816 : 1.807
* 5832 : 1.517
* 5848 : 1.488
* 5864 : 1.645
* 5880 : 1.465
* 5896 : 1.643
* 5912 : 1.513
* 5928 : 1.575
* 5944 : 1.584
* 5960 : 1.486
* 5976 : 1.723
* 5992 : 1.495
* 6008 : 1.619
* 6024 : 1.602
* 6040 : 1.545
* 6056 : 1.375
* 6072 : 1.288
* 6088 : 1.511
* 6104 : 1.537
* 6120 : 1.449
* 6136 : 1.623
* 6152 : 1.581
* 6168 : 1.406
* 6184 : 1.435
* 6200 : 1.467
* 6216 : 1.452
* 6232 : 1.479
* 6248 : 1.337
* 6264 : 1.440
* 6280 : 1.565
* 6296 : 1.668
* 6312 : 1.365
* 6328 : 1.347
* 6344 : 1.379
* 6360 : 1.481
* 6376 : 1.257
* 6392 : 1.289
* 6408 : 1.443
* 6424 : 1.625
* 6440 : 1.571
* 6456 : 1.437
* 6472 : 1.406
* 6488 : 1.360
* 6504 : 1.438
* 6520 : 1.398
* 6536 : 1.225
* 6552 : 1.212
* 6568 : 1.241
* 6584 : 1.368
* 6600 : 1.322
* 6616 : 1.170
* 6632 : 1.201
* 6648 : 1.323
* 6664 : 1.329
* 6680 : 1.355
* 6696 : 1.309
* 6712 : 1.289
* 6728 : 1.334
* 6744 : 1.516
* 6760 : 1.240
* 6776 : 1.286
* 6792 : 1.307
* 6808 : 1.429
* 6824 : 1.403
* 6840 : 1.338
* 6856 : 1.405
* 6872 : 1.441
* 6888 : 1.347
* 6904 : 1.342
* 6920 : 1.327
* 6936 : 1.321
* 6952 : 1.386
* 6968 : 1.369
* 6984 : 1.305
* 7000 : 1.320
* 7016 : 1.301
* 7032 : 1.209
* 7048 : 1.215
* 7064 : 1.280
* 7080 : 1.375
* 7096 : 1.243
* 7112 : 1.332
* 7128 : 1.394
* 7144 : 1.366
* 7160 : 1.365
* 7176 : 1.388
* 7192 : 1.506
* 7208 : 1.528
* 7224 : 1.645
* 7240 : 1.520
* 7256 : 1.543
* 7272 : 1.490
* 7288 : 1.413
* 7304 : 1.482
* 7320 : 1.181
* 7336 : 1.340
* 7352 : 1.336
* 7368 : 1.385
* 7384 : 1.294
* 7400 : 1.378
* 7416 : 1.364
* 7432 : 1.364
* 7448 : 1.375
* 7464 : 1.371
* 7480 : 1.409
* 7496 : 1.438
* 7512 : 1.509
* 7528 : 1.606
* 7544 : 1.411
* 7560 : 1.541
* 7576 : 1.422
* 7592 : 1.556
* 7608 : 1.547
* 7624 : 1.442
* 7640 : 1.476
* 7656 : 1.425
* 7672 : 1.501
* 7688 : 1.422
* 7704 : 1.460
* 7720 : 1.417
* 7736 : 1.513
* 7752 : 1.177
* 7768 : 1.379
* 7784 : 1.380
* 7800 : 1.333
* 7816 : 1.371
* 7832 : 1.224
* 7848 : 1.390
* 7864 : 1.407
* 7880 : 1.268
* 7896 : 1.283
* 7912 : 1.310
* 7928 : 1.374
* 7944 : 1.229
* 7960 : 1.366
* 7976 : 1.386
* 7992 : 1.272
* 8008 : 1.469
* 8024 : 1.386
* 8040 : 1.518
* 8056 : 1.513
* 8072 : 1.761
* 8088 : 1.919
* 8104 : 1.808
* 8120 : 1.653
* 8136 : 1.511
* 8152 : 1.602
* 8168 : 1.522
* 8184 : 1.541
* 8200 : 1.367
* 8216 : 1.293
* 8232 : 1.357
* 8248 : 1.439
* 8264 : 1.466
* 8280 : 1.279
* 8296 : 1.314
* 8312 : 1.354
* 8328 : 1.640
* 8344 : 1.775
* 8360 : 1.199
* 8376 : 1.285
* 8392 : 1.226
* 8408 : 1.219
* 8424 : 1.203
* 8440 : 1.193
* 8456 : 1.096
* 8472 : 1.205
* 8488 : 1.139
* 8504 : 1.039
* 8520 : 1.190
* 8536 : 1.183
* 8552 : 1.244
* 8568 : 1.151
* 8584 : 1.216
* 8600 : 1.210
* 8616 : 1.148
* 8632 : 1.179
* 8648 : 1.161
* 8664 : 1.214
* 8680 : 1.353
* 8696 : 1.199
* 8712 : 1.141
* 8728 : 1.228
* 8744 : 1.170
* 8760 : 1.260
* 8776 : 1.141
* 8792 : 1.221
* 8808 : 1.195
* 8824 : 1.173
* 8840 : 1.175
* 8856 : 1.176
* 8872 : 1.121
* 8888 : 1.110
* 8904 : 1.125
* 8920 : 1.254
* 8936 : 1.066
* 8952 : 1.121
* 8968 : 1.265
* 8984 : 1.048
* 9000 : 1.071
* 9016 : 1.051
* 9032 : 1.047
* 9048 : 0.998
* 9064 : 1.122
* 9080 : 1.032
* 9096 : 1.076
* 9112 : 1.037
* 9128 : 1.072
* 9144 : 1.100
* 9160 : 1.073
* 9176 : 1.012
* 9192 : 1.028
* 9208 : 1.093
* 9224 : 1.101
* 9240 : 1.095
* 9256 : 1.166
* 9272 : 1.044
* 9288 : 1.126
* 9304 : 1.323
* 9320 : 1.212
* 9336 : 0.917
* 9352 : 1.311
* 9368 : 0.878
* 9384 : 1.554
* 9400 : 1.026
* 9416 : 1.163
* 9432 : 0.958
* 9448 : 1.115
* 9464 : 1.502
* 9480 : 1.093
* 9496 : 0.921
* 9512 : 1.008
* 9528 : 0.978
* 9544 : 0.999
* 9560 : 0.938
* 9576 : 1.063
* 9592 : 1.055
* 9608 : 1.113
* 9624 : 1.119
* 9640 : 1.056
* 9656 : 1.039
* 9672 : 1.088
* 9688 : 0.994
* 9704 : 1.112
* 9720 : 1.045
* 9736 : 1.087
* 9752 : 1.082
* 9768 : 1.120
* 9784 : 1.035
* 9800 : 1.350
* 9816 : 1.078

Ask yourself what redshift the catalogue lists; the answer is 0.665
